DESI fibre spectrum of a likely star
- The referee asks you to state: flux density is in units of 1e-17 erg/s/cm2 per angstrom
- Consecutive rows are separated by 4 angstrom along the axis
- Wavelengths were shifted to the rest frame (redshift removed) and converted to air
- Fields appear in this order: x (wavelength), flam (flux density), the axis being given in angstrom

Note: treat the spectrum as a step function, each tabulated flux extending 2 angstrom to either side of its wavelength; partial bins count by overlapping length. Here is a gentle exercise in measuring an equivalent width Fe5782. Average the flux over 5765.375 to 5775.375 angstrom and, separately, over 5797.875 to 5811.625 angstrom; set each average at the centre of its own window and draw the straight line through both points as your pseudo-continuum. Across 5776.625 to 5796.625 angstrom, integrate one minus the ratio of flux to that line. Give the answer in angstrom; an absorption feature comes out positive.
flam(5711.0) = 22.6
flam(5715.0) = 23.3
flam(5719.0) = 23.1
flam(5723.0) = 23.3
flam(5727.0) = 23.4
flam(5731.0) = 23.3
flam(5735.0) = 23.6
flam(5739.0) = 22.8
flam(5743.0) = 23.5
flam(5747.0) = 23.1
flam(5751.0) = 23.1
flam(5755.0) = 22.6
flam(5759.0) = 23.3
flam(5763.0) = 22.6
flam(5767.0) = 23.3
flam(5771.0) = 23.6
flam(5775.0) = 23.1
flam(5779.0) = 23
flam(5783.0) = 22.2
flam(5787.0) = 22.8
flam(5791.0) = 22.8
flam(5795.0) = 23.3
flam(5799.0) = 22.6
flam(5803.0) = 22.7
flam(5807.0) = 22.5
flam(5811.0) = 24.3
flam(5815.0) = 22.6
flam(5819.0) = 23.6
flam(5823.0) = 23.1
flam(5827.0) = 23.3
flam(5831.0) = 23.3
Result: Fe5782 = 0.3 angstrom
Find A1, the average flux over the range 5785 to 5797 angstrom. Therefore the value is 23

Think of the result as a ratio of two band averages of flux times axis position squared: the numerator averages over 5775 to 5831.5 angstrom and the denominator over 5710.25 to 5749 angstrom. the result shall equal 1.02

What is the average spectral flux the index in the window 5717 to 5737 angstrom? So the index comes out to 23.3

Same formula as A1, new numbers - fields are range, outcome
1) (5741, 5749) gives 23.3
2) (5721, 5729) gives 23.4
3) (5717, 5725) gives 23.2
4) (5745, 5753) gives 23.1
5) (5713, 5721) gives 23.2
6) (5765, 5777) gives 23.3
